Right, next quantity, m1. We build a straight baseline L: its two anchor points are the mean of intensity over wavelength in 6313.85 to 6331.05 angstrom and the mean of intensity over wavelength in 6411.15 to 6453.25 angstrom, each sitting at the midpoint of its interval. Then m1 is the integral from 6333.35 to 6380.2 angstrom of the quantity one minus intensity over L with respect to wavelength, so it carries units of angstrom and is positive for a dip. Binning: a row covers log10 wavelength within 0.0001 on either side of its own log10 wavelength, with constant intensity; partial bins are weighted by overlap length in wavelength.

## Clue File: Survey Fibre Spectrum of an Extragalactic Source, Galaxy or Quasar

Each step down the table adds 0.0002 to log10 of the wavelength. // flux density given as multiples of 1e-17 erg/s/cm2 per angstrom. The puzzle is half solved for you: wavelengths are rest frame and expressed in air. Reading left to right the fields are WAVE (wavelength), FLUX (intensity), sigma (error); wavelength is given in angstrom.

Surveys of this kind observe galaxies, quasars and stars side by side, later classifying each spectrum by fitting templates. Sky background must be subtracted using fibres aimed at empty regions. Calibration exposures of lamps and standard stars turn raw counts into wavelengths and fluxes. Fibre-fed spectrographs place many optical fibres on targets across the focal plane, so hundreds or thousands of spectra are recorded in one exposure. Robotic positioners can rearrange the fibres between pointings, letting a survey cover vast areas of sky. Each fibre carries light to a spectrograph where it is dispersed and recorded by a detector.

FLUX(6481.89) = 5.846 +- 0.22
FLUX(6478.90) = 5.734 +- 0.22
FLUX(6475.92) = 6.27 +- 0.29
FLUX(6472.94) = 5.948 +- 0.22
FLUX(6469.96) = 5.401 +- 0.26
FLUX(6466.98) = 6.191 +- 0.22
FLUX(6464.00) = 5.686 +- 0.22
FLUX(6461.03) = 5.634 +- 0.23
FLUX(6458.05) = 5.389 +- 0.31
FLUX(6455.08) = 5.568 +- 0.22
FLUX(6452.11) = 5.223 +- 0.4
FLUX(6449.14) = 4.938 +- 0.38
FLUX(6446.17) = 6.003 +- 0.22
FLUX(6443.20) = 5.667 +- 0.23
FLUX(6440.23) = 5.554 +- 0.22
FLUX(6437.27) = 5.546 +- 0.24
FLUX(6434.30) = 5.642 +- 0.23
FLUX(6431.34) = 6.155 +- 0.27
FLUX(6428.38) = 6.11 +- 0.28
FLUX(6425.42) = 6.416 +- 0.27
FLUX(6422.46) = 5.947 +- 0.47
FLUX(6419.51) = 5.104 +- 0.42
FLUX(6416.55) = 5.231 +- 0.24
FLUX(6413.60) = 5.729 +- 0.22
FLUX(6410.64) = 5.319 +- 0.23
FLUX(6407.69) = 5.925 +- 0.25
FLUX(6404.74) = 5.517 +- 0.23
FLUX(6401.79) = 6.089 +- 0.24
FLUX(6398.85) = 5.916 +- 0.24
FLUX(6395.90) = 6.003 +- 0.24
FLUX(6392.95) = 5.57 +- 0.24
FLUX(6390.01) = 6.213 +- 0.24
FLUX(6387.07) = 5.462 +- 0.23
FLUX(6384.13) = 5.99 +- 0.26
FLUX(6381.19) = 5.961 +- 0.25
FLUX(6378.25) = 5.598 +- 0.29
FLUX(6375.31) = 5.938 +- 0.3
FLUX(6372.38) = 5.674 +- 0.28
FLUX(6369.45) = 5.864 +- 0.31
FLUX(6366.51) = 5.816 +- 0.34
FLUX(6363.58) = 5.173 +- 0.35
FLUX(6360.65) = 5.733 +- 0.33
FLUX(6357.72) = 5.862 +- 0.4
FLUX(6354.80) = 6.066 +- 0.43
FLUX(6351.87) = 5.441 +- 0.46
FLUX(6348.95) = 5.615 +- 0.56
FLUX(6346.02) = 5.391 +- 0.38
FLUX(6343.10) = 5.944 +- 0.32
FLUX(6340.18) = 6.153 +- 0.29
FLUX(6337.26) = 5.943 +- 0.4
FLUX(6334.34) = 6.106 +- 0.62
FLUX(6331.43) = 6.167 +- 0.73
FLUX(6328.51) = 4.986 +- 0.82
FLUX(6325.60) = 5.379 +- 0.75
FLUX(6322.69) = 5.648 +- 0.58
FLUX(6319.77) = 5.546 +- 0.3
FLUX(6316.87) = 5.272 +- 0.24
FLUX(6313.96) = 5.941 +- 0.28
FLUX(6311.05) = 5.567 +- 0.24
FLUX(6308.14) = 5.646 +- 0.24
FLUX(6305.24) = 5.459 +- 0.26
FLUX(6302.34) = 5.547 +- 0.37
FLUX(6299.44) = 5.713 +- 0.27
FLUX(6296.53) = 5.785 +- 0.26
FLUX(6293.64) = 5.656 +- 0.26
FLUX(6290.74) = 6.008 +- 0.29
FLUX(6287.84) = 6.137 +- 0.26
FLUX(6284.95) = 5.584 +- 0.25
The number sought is -2.0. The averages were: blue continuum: 5.47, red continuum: 5.66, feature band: 5.77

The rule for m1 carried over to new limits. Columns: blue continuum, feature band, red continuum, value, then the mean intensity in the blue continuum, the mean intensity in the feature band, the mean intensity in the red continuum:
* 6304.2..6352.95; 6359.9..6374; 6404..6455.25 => 0.0 angstrom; 5.66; 5.65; 5.65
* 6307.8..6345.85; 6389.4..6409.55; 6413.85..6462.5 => -0.7 angstrom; 5.71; 5.87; 5.64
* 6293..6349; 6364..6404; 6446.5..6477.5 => -1.2 angstrom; 5.68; 5.83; 5.64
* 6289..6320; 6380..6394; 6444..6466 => -0.7 angstrom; 5.66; 5.85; 5.51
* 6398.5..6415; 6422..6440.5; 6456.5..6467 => -0.7 angstrom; 5.74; 5.93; 5.66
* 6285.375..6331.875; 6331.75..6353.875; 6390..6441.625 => -0.6 angstrom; 5.64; 5.82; 5.77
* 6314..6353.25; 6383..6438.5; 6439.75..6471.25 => -1.7 angstrom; 5.67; 5.78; 5.57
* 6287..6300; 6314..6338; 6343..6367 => 0.4 angstrom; 5.85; 5.64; 5.65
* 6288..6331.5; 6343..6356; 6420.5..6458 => 0.0 angstrom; 5.62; 5.66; 5.71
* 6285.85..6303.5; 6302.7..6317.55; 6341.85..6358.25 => 0.5 angstrom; 5.8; 5.59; 5.71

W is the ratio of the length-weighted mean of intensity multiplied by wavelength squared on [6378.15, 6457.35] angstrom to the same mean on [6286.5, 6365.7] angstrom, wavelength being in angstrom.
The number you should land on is 1.03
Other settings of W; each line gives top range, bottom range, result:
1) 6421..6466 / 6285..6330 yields 1.06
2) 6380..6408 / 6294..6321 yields 1.07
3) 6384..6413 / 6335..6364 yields 1.02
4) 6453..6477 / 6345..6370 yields 1.05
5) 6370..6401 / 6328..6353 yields 1.02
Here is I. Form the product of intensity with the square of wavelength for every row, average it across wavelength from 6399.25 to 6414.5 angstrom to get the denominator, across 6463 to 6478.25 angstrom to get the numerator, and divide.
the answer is 1.05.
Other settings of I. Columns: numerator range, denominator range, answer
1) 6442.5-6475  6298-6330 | 1.06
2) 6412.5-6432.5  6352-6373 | 1.03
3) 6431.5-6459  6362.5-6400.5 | 0.98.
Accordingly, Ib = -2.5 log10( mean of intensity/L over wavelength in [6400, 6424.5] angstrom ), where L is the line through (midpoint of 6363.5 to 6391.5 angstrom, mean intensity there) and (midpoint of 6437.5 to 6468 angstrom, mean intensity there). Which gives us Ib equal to 0.01 mag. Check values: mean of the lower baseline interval 5.8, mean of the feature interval 5.63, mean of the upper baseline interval 5.58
